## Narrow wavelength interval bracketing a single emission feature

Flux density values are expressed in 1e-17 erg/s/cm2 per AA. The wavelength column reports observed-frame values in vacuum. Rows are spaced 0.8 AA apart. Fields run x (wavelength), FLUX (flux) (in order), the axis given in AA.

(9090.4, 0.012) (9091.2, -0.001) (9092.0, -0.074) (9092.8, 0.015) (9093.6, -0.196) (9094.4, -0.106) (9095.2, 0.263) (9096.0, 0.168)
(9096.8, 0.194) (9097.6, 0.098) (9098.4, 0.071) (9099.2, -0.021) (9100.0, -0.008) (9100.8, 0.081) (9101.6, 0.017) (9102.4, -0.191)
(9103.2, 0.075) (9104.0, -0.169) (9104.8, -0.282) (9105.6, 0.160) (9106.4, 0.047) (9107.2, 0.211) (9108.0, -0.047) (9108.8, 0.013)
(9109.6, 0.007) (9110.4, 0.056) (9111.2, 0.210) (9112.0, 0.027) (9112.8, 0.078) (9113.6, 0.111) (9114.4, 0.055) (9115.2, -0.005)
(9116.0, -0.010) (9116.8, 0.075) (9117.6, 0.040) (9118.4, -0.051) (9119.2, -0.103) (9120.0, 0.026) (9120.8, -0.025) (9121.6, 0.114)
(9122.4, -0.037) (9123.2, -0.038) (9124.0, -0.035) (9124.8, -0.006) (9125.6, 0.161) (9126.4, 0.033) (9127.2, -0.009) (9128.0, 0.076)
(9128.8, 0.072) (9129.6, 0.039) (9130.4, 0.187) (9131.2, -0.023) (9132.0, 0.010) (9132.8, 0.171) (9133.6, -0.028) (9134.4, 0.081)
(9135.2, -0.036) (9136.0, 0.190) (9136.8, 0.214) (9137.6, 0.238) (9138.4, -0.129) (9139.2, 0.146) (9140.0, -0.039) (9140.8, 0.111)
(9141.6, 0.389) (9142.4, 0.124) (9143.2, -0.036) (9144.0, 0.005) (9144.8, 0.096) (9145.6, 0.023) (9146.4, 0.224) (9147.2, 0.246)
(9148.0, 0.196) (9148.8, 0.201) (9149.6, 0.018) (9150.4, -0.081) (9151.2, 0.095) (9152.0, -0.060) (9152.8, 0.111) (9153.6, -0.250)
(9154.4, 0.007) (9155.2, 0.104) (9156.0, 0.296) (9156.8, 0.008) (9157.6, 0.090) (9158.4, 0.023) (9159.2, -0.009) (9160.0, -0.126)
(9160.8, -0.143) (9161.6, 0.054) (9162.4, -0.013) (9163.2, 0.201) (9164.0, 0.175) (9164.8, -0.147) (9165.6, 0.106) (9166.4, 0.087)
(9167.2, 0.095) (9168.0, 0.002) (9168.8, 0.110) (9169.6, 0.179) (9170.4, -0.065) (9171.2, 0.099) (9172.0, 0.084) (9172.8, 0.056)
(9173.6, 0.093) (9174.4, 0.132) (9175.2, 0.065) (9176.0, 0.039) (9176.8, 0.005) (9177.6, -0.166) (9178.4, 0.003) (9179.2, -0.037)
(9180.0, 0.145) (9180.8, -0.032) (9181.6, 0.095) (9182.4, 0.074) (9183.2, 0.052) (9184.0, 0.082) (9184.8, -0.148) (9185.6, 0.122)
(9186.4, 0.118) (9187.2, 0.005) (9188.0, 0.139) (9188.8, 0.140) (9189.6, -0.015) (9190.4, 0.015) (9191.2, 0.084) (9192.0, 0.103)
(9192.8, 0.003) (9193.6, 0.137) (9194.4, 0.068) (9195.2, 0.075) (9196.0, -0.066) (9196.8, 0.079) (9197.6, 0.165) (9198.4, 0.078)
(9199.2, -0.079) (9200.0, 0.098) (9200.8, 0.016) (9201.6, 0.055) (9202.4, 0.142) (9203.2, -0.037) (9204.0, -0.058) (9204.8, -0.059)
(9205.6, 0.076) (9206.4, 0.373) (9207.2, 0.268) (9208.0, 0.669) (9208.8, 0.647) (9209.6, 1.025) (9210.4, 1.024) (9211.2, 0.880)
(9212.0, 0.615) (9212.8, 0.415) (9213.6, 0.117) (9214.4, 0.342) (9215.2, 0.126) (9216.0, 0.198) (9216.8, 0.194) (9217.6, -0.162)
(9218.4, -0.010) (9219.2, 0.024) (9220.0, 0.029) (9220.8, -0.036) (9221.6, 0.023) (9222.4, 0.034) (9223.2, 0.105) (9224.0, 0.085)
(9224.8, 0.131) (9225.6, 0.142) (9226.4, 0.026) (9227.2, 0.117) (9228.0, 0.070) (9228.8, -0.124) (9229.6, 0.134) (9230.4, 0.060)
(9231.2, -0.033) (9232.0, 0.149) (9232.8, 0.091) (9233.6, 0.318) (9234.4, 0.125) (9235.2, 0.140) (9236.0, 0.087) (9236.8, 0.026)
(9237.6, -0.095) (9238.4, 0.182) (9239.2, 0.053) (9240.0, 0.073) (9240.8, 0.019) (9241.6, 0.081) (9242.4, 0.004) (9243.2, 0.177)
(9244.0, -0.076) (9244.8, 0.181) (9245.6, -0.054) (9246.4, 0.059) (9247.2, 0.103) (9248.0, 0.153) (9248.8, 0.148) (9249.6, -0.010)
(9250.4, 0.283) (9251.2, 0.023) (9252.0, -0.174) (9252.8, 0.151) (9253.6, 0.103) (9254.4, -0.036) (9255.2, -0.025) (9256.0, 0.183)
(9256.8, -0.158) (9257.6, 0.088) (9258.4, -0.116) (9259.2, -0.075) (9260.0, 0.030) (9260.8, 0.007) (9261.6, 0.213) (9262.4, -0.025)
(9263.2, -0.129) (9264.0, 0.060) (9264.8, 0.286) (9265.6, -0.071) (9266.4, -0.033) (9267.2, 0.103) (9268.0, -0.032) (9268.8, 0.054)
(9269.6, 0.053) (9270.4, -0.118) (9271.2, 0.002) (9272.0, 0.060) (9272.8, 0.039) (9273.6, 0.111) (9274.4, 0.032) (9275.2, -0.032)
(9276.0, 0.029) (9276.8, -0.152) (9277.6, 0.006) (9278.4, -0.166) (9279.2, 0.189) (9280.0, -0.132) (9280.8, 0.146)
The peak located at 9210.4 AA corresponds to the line Hbeta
